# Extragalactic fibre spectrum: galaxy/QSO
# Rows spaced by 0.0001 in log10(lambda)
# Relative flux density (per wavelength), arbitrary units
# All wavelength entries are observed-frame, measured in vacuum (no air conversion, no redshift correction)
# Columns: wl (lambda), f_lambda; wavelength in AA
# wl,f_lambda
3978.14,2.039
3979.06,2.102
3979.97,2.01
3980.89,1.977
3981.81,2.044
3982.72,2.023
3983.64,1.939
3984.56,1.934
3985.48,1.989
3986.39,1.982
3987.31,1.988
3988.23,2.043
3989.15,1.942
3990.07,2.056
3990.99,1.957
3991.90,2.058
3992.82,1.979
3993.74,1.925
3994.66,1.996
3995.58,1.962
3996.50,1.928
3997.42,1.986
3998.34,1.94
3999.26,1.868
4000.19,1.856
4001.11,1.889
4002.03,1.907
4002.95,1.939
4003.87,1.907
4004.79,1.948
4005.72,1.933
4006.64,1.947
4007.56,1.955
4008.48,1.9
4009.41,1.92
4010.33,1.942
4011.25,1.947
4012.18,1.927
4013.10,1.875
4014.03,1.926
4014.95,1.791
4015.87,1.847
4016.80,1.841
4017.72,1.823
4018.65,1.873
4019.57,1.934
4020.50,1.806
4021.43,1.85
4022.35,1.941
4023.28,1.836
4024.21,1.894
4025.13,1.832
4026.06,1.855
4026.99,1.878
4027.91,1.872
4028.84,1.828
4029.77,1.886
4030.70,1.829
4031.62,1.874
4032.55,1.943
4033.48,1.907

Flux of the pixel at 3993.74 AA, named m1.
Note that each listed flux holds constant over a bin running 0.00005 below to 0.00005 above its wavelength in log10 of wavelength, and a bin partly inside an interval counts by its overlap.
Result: 1.925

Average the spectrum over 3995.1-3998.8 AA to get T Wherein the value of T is 1.95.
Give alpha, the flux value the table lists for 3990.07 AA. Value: 2.056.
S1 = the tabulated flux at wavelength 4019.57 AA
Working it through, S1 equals 1.934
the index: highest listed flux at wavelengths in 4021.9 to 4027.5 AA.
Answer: 1.941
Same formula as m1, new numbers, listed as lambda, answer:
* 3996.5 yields 1.928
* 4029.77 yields 1.886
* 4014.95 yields 1.791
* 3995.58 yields 1.962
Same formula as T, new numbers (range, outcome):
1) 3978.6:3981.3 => 2.03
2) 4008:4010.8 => 1.92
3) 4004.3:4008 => 1.95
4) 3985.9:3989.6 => 1.99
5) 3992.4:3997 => 1.96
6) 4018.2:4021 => 1.87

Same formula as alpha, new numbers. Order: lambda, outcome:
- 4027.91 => 1.872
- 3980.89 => 1.977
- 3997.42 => 1.986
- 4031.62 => 1.874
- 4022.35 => 1.941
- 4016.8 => 1.841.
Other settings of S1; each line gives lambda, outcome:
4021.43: 1.85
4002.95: 1.939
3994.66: 1.996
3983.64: 1.939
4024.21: 1.894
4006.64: 1.947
